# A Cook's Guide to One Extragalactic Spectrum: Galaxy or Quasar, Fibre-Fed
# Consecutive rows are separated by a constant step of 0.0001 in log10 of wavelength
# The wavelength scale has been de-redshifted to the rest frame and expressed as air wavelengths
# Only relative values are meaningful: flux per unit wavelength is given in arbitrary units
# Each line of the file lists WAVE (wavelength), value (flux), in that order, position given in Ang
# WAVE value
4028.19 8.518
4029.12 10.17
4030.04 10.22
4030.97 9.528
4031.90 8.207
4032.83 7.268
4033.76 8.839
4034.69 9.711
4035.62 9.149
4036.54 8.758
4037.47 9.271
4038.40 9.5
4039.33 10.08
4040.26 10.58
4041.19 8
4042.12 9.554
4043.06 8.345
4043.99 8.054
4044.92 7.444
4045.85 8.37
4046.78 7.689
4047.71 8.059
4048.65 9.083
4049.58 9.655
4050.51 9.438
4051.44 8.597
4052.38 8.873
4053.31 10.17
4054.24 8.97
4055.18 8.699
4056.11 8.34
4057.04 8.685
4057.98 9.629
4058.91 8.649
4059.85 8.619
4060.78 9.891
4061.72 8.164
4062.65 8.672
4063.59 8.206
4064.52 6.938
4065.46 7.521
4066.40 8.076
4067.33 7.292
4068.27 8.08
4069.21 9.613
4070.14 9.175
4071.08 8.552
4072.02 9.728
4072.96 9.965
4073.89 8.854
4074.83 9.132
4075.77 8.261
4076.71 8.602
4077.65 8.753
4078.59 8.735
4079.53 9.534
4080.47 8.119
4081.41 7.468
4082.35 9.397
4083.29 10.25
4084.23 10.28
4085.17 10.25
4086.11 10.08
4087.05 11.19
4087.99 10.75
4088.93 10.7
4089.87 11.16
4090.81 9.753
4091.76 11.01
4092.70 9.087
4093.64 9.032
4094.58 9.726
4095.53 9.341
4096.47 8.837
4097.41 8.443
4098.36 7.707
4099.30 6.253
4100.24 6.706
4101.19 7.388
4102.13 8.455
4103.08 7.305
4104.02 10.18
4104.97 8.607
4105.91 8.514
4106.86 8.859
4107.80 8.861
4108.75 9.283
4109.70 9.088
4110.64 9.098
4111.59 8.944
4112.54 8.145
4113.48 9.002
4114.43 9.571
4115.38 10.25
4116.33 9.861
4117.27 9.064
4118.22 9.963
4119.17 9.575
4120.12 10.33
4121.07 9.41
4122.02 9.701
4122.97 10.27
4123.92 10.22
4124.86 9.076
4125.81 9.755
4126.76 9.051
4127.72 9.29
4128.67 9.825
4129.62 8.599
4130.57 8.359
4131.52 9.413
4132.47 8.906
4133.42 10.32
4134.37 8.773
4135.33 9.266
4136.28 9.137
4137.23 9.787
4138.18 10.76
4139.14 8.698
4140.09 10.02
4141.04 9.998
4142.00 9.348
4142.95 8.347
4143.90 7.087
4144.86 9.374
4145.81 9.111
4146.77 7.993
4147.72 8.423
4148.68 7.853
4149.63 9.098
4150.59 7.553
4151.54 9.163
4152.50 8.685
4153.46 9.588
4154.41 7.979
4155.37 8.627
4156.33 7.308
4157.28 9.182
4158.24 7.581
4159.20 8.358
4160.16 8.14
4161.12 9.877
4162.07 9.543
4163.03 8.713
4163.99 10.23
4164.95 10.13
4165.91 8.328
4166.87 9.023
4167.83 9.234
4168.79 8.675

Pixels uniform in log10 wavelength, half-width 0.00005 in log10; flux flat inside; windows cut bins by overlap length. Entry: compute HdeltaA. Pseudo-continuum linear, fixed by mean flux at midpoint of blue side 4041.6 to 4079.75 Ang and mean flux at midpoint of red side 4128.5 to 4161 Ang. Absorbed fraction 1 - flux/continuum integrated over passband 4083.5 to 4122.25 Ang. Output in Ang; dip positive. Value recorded -2.2 Ang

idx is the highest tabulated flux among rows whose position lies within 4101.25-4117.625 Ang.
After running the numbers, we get 10.25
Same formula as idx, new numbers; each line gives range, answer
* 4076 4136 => 11.19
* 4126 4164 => 10.76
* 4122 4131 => 10.27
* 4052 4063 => 10.17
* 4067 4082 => 9.965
